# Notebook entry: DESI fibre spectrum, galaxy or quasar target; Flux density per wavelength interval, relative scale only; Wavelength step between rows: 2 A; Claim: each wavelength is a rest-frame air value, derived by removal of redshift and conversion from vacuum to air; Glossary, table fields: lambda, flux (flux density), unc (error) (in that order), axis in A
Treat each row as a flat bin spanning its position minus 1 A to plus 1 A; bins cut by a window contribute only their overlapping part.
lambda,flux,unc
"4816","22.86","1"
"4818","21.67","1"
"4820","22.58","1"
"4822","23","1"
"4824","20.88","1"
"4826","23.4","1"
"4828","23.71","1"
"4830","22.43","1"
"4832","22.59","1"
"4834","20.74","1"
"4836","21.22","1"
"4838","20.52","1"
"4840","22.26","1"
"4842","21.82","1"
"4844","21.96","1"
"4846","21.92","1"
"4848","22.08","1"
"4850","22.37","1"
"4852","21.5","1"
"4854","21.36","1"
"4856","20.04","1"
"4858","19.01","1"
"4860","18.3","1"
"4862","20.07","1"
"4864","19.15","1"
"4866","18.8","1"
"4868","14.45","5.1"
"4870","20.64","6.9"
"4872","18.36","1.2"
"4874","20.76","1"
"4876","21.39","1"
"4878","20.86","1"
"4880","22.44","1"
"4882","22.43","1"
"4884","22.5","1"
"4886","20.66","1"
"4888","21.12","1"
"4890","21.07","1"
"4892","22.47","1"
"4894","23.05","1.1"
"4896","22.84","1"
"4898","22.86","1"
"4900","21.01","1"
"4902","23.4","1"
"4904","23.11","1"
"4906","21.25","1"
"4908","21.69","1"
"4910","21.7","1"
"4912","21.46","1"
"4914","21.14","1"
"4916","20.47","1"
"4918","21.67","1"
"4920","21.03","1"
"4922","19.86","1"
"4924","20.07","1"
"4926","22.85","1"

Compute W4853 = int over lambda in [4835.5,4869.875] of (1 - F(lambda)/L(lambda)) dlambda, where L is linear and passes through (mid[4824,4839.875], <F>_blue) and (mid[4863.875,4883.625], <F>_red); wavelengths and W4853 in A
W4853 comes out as 1.1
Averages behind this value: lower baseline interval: 22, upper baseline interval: 20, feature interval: 20.4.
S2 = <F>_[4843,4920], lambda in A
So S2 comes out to 21.1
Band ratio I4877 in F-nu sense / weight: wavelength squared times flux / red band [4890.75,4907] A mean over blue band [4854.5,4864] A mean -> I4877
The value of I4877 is 1.18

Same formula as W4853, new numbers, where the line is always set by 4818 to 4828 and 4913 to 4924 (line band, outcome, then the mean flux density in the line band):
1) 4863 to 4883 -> 1.5 A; 19.9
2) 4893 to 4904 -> -0.8 A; 22.7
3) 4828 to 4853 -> 0.4 A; 21.9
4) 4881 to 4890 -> -0.1 A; 21.6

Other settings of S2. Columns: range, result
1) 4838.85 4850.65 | 22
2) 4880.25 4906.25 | 22.2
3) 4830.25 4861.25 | 21.2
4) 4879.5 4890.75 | 21.7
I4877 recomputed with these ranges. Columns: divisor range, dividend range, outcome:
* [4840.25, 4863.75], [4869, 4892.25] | 1.02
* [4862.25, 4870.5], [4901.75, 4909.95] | 1.23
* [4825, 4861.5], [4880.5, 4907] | 1.05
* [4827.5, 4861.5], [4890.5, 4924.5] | 1.04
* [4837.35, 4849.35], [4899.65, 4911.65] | 1.04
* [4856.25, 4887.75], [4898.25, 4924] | 1.09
